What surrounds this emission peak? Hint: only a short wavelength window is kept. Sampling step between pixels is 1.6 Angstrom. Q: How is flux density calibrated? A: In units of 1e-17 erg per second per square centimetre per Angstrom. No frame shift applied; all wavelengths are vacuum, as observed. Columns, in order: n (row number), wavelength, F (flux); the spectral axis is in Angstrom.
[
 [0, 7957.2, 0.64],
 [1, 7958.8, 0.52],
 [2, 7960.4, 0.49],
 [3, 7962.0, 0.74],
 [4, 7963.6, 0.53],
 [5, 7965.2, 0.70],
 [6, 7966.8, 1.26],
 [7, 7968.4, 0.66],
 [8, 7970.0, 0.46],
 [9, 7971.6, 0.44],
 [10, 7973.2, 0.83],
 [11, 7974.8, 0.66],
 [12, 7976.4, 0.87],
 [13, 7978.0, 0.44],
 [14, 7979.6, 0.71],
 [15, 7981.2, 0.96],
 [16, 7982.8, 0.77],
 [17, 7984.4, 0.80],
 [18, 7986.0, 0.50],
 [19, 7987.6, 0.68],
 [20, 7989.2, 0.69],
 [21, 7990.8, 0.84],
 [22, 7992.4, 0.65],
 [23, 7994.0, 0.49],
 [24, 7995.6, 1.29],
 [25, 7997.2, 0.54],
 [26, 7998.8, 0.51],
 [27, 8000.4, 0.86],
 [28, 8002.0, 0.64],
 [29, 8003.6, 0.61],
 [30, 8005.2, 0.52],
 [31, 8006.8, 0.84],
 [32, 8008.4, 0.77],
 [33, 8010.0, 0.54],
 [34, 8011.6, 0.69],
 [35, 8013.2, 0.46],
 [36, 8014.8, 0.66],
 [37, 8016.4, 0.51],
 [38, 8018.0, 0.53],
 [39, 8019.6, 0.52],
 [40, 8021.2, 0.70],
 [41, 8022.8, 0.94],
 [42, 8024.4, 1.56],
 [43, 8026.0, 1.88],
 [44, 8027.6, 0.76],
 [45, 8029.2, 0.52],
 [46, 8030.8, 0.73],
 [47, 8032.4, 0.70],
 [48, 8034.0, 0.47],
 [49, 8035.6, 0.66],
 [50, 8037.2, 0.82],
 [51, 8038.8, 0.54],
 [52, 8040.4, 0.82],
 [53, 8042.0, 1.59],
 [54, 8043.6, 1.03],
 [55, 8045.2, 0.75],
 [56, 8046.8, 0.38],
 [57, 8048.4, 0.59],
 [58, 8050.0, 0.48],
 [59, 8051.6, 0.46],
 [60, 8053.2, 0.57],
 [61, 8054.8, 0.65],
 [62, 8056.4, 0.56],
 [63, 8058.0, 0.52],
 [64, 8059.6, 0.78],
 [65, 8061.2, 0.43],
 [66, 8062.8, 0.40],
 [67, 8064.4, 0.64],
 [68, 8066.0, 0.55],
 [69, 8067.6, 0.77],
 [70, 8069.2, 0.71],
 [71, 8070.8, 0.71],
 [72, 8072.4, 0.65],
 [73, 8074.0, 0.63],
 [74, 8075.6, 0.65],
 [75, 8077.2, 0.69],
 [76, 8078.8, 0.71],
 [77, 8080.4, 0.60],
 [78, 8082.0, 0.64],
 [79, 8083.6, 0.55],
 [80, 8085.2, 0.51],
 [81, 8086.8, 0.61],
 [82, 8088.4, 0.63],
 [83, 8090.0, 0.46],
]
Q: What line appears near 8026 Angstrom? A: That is [S II]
